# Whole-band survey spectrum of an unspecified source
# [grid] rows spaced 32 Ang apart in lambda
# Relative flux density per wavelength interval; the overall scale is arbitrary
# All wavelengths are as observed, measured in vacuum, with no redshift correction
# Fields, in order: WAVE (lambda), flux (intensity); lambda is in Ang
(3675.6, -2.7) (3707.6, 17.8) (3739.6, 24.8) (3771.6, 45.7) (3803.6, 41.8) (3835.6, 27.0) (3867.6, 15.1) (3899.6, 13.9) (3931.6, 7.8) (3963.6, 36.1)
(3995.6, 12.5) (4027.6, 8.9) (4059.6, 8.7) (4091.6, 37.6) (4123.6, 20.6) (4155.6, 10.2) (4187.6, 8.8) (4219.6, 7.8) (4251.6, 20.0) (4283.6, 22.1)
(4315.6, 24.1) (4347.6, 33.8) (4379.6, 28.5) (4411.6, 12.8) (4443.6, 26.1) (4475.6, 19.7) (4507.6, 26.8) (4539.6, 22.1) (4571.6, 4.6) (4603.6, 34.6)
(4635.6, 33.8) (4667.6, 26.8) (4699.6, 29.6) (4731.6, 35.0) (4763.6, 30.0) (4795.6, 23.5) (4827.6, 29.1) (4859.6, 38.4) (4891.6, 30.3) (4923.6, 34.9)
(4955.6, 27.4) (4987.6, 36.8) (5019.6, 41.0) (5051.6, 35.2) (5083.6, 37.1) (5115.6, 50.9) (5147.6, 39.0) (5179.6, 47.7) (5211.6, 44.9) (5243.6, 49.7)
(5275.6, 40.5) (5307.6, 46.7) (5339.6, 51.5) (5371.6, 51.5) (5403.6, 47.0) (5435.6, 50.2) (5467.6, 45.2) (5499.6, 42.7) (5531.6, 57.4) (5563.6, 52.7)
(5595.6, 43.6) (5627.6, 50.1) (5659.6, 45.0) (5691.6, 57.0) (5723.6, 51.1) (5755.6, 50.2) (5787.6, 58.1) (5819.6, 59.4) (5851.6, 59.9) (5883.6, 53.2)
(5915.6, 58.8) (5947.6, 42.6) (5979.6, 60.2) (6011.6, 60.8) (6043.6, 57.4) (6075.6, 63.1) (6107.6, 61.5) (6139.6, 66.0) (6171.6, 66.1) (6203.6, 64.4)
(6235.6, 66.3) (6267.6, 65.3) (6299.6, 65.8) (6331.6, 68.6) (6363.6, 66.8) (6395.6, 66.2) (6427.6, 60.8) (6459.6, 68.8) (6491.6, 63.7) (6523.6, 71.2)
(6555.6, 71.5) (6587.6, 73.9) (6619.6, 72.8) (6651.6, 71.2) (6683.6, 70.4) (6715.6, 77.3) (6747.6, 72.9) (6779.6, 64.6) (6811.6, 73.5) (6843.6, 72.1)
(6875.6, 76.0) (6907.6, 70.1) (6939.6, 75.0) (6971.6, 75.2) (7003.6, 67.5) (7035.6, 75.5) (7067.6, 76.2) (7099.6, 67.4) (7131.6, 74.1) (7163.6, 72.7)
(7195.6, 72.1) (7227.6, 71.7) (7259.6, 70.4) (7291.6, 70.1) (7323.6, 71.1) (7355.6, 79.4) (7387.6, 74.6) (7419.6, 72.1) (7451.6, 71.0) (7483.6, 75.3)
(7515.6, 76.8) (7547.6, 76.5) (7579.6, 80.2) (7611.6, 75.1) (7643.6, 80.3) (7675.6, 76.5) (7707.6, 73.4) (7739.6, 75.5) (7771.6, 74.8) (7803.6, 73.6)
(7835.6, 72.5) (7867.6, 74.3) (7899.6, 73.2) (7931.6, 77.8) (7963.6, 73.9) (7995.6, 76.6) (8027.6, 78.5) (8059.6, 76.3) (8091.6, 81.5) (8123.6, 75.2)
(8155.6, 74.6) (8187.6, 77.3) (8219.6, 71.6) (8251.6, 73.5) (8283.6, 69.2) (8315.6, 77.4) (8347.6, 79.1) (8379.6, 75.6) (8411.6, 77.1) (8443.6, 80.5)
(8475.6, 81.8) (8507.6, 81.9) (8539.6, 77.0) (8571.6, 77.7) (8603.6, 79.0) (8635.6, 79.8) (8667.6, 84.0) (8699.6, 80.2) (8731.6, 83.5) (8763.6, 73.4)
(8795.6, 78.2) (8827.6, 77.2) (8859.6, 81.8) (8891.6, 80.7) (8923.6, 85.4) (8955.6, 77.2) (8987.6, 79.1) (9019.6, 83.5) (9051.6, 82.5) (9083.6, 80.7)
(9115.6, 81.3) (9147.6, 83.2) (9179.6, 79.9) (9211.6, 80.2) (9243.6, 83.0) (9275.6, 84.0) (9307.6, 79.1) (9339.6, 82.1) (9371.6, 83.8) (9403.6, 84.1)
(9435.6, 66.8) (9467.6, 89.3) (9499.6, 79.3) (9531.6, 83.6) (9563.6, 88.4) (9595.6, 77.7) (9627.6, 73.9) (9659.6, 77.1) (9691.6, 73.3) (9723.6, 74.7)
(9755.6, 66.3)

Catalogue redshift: 0.15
